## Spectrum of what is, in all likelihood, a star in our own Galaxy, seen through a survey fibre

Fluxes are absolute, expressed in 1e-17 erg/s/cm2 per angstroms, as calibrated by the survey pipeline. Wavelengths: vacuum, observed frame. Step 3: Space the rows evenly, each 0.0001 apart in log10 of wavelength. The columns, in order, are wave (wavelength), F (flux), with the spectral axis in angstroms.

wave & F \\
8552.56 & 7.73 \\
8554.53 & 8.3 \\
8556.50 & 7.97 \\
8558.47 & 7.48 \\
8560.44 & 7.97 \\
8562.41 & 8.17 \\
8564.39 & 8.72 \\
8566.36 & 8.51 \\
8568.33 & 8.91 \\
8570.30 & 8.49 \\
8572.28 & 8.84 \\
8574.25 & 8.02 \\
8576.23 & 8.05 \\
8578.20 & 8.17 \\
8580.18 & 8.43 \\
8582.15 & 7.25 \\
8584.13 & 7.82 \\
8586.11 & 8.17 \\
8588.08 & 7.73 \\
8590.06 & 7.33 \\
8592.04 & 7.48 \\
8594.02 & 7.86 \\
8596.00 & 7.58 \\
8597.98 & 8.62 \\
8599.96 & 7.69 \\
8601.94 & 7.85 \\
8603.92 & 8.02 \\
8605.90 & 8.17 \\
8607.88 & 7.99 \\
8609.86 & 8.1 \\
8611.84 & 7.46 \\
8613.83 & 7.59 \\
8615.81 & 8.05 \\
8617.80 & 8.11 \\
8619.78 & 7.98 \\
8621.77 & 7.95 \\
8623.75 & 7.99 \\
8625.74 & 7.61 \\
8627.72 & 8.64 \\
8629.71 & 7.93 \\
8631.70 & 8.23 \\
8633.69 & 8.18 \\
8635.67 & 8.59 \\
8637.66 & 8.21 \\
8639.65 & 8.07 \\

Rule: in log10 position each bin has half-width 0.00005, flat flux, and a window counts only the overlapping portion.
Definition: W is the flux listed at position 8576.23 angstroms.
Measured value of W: 8.05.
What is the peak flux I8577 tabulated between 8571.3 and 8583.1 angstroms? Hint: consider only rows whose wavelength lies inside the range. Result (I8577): 8.84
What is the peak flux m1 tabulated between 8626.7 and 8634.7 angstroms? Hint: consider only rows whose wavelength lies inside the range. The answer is 8.64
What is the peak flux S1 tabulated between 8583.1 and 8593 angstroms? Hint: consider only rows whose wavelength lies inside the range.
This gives 8.17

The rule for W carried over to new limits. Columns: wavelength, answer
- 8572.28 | 8.84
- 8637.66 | 8.21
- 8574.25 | 8.02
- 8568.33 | 8.91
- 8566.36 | 8.51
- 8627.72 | 8.64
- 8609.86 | 8.1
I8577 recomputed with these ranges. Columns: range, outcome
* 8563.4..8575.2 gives 8.91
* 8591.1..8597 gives 7.86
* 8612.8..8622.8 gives 8.11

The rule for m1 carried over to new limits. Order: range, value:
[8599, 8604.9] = 8.02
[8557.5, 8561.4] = 7.97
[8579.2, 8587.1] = 8.43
